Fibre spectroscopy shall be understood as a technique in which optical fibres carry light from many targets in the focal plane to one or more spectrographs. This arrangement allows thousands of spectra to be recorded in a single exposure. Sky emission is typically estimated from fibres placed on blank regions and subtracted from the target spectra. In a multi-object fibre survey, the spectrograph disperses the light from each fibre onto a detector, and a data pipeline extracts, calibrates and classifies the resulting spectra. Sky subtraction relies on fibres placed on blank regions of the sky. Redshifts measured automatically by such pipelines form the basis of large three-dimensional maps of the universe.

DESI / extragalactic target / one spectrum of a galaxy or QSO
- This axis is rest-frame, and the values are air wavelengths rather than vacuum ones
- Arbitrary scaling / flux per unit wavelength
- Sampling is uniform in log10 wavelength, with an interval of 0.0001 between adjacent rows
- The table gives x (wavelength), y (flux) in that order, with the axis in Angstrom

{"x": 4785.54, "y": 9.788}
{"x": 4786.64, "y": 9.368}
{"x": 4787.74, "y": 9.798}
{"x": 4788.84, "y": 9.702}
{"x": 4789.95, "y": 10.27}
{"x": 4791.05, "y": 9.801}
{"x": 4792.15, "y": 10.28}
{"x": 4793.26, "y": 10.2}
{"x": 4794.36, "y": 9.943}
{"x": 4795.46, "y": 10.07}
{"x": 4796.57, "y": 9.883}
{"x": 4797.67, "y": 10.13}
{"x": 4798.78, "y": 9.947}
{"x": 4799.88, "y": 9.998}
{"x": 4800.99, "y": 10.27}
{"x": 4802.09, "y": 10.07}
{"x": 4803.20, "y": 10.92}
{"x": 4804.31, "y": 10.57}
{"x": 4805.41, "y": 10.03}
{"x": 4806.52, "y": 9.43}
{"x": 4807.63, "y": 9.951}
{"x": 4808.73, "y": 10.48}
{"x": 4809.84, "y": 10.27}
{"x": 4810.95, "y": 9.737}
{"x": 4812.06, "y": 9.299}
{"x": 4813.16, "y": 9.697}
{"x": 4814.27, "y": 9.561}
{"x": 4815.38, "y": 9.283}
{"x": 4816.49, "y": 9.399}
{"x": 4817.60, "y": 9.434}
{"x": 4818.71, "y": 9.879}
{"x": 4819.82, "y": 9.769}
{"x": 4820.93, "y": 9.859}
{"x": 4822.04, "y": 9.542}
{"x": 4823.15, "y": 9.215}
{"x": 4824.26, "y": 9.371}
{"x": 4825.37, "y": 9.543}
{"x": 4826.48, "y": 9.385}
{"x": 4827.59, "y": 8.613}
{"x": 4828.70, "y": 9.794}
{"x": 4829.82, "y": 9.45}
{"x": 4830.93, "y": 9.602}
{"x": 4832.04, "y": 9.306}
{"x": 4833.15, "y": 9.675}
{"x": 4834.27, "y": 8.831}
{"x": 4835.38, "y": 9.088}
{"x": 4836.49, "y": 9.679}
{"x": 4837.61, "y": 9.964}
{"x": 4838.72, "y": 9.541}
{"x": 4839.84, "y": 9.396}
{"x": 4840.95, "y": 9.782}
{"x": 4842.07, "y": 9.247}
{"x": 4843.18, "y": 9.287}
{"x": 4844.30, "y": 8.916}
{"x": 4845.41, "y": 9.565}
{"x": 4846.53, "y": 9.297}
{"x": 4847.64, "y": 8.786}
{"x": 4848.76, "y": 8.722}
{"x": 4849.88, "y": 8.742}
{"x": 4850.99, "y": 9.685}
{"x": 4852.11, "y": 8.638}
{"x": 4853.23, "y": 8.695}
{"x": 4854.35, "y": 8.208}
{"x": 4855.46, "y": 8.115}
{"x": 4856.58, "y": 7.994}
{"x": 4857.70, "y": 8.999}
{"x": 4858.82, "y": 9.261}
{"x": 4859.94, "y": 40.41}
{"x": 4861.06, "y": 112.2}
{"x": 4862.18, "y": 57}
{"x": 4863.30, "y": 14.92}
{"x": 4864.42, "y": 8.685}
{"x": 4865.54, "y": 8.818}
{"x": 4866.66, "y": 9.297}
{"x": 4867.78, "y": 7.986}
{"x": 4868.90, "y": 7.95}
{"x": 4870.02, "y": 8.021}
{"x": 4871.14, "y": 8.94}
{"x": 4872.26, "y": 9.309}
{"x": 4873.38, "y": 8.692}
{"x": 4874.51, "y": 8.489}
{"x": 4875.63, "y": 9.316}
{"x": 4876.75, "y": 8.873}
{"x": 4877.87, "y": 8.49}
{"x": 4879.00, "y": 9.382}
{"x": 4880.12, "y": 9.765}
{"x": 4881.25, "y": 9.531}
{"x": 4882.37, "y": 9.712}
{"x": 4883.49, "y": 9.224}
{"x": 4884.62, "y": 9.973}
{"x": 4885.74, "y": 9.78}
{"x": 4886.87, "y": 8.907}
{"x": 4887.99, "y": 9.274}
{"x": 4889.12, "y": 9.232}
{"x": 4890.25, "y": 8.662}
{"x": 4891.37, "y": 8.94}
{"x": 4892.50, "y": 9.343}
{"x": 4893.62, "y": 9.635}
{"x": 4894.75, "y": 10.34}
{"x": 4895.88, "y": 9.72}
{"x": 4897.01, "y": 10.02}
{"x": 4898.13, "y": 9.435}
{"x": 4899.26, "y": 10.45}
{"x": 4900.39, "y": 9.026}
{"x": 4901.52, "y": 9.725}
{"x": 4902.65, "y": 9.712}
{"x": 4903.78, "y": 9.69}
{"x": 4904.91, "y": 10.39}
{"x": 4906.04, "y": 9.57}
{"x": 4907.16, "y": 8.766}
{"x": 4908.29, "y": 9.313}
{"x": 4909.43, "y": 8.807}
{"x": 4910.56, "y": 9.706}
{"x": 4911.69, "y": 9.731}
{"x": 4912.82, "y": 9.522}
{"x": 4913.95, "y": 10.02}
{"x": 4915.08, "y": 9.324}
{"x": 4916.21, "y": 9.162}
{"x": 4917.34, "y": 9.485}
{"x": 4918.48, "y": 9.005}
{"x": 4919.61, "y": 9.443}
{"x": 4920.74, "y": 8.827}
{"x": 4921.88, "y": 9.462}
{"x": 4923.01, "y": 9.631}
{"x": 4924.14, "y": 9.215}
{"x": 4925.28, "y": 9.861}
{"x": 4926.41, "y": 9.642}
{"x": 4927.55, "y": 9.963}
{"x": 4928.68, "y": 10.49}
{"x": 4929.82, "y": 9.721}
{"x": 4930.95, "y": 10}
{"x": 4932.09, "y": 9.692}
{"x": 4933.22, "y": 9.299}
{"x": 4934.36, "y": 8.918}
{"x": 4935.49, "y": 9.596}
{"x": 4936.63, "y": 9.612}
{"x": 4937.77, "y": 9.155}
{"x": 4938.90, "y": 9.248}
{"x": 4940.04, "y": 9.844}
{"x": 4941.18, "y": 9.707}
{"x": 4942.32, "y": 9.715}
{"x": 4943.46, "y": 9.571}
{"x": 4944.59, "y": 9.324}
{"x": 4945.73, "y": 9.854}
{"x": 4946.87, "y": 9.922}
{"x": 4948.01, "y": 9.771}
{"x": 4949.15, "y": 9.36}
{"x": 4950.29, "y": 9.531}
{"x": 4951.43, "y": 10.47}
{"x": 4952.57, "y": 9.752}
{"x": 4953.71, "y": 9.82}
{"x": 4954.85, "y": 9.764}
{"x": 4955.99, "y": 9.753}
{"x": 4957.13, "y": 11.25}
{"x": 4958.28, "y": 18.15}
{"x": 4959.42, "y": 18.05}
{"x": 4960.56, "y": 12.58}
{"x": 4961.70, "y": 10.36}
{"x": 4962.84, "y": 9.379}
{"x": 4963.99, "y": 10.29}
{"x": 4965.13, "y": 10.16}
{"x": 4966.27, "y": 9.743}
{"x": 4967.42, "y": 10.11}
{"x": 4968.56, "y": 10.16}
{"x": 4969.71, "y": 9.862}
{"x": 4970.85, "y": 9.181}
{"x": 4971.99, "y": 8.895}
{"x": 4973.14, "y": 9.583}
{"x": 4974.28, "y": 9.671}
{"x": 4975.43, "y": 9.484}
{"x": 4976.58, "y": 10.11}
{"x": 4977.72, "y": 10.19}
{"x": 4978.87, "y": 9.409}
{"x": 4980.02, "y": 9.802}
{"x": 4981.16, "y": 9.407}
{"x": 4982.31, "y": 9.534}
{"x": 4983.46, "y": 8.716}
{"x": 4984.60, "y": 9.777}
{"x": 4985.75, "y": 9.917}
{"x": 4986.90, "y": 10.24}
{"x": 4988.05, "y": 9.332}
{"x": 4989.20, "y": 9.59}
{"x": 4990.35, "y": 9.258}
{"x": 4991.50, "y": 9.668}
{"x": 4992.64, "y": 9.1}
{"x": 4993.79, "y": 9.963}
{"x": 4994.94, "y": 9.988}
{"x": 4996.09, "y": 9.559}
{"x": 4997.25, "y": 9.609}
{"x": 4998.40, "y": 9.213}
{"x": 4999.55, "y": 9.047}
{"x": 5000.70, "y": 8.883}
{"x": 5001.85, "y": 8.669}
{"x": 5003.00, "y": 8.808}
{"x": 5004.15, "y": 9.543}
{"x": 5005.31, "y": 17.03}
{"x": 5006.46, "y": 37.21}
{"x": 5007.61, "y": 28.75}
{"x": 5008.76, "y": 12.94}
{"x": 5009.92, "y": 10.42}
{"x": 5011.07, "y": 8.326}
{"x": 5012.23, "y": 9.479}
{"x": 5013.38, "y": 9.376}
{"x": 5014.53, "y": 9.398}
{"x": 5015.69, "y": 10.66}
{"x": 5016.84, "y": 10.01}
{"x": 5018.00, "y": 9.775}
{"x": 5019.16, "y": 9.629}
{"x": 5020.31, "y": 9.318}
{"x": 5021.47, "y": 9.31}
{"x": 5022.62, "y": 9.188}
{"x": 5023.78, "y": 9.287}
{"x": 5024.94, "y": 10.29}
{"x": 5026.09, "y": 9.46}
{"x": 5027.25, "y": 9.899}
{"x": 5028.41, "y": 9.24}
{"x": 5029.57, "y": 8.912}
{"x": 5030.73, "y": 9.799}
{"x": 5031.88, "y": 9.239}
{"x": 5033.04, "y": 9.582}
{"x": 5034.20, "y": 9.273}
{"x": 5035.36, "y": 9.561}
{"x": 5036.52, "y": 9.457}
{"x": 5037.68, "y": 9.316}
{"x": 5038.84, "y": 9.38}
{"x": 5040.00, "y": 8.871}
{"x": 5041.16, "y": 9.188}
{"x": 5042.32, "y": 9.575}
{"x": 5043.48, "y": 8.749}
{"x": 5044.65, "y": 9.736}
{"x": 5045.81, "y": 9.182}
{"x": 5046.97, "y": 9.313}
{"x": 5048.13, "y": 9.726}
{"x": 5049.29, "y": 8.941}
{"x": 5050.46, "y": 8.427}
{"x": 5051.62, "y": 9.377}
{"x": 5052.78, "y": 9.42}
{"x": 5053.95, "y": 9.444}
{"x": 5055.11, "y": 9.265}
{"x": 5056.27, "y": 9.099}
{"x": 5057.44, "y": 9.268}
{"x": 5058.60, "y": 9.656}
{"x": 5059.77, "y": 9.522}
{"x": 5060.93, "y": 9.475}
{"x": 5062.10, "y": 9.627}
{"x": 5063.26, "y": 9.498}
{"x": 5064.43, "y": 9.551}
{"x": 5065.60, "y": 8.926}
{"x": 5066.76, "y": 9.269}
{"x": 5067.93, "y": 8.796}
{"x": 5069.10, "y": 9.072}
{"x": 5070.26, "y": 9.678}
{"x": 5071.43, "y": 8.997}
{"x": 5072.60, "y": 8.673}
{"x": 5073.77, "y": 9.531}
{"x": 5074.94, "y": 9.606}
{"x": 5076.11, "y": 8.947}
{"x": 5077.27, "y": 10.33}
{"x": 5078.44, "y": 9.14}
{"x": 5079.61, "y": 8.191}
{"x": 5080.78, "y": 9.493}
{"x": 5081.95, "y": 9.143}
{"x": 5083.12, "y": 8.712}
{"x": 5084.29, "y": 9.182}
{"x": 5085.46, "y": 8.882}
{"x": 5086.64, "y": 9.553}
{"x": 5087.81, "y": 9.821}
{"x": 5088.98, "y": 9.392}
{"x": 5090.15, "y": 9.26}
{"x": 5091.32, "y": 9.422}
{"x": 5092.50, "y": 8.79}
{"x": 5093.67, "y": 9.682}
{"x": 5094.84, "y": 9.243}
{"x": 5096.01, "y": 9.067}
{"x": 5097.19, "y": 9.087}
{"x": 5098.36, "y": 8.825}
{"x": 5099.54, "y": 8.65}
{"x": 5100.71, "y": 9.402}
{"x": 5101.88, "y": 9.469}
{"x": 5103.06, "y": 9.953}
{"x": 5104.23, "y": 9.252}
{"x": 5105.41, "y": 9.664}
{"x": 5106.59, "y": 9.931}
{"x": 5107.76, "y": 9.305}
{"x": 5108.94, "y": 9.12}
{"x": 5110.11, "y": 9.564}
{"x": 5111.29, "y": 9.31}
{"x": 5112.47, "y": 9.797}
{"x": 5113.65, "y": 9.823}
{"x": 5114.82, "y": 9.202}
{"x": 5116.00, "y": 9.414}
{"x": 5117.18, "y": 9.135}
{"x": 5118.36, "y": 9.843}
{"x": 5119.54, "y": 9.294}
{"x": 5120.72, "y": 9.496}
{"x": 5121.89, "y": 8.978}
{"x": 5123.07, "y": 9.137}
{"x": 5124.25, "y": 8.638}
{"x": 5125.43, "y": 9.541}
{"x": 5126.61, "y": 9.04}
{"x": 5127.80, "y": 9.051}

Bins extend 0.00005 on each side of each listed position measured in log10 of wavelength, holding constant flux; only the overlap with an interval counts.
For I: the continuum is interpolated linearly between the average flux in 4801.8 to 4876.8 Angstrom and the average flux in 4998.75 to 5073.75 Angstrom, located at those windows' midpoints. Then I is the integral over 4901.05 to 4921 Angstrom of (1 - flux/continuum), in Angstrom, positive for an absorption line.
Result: 3.4 Angstrom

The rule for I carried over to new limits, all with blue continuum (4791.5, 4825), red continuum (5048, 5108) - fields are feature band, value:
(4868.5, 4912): 1.6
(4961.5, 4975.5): -0.3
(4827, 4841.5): 0.6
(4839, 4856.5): 1.4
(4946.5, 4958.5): -1.2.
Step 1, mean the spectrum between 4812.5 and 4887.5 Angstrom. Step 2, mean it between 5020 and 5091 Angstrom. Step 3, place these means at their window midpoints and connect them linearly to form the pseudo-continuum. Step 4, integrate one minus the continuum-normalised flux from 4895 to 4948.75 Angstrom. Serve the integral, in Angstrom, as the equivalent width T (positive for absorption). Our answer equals 7.1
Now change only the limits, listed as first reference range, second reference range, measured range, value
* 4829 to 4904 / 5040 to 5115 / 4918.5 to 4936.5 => 2.6 Angstrom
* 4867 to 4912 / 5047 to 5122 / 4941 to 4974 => -4.2 Angstrom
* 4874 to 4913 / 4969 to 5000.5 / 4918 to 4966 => -3.4 Angstrom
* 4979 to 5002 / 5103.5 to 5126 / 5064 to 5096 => 0.6 Angstrom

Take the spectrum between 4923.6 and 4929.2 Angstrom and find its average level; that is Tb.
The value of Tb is 9.83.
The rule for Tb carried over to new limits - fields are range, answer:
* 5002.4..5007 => 17.9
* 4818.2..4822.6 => 9.76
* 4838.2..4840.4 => 9.46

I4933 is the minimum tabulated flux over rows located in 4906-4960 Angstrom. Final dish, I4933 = 8.766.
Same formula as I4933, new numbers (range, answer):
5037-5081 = 8.191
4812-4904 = 7.95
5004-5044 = 8.326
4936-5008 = 8.669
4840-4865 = 7.994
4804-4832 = 8.613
